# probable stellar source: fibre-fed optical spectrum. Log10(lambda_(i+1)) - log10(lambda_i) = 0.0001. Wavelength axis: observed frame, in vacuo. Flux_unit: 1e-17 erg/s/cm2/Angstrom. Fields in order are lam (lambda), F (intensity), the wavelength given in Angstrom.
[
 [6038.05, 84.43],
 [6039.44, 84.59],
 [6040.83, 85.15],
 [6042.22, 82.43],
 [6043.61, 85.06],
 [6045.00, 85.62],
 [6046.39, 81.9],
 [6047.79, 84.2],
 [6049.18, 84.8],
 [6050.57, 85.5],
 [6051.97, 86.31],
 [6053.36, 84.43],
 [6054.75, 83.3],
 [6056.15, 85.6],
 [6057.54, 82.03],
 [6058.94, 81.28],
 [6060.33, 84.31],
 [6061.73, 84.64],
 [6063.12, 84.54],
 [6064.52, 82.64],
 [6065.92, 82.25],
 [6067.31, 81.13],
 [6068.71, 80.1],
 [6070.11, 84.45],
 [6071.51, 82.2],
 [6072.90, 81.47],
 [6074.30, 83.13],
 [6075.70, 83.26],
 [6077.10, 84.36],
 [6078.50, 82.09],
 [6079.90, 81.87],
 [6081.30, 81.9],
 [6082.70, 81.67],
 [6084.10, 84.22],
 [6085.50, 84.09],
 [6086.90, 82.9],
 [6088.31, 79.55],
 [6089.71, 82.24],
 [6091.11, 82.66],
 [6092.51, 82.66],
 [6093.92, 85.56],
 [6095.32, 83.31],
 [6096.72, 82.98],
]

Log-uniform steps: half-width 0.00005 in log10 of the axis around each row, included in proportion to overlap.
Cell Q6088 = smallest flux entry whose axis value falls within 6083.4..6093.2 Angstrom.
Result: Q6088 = 79.55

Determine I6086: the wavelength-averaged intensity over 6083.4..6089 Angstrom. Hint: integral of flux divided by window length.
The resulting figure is 82.6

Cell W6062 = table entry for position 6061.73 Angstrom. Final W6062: 84.64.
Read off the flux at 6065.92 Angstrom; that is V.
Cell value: 82.25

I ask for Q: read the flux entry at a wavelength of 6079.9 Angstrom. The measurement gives 81.87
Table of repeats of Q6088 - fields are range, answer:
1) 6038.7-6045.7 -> 82.43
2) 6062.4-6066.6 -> 82.25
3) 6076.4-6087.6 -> 81.67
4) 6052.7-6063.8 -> 81.28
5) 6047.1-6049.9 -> 84.2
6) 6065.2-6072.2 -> 80.1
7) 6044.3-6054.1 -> 81.9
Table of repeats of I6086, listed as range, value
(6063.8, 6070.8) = 82.1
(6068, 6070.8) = 82.1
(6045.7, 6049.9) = 83.6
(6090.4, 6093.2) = 82.8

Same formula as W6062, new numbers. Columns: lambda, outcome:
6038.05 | 84.43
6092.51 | 82.66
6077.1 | 84.36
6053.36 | 84.43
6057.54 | 82.03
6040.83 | 85.15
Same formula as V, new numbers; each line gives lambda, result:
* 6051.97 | 86.31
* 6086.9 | 82.9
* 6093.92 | 85.56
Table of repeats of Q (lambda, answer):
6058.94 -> 81.28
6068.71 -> 80.1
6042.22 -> 82.43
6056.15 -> 85.6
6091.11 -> 82.66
